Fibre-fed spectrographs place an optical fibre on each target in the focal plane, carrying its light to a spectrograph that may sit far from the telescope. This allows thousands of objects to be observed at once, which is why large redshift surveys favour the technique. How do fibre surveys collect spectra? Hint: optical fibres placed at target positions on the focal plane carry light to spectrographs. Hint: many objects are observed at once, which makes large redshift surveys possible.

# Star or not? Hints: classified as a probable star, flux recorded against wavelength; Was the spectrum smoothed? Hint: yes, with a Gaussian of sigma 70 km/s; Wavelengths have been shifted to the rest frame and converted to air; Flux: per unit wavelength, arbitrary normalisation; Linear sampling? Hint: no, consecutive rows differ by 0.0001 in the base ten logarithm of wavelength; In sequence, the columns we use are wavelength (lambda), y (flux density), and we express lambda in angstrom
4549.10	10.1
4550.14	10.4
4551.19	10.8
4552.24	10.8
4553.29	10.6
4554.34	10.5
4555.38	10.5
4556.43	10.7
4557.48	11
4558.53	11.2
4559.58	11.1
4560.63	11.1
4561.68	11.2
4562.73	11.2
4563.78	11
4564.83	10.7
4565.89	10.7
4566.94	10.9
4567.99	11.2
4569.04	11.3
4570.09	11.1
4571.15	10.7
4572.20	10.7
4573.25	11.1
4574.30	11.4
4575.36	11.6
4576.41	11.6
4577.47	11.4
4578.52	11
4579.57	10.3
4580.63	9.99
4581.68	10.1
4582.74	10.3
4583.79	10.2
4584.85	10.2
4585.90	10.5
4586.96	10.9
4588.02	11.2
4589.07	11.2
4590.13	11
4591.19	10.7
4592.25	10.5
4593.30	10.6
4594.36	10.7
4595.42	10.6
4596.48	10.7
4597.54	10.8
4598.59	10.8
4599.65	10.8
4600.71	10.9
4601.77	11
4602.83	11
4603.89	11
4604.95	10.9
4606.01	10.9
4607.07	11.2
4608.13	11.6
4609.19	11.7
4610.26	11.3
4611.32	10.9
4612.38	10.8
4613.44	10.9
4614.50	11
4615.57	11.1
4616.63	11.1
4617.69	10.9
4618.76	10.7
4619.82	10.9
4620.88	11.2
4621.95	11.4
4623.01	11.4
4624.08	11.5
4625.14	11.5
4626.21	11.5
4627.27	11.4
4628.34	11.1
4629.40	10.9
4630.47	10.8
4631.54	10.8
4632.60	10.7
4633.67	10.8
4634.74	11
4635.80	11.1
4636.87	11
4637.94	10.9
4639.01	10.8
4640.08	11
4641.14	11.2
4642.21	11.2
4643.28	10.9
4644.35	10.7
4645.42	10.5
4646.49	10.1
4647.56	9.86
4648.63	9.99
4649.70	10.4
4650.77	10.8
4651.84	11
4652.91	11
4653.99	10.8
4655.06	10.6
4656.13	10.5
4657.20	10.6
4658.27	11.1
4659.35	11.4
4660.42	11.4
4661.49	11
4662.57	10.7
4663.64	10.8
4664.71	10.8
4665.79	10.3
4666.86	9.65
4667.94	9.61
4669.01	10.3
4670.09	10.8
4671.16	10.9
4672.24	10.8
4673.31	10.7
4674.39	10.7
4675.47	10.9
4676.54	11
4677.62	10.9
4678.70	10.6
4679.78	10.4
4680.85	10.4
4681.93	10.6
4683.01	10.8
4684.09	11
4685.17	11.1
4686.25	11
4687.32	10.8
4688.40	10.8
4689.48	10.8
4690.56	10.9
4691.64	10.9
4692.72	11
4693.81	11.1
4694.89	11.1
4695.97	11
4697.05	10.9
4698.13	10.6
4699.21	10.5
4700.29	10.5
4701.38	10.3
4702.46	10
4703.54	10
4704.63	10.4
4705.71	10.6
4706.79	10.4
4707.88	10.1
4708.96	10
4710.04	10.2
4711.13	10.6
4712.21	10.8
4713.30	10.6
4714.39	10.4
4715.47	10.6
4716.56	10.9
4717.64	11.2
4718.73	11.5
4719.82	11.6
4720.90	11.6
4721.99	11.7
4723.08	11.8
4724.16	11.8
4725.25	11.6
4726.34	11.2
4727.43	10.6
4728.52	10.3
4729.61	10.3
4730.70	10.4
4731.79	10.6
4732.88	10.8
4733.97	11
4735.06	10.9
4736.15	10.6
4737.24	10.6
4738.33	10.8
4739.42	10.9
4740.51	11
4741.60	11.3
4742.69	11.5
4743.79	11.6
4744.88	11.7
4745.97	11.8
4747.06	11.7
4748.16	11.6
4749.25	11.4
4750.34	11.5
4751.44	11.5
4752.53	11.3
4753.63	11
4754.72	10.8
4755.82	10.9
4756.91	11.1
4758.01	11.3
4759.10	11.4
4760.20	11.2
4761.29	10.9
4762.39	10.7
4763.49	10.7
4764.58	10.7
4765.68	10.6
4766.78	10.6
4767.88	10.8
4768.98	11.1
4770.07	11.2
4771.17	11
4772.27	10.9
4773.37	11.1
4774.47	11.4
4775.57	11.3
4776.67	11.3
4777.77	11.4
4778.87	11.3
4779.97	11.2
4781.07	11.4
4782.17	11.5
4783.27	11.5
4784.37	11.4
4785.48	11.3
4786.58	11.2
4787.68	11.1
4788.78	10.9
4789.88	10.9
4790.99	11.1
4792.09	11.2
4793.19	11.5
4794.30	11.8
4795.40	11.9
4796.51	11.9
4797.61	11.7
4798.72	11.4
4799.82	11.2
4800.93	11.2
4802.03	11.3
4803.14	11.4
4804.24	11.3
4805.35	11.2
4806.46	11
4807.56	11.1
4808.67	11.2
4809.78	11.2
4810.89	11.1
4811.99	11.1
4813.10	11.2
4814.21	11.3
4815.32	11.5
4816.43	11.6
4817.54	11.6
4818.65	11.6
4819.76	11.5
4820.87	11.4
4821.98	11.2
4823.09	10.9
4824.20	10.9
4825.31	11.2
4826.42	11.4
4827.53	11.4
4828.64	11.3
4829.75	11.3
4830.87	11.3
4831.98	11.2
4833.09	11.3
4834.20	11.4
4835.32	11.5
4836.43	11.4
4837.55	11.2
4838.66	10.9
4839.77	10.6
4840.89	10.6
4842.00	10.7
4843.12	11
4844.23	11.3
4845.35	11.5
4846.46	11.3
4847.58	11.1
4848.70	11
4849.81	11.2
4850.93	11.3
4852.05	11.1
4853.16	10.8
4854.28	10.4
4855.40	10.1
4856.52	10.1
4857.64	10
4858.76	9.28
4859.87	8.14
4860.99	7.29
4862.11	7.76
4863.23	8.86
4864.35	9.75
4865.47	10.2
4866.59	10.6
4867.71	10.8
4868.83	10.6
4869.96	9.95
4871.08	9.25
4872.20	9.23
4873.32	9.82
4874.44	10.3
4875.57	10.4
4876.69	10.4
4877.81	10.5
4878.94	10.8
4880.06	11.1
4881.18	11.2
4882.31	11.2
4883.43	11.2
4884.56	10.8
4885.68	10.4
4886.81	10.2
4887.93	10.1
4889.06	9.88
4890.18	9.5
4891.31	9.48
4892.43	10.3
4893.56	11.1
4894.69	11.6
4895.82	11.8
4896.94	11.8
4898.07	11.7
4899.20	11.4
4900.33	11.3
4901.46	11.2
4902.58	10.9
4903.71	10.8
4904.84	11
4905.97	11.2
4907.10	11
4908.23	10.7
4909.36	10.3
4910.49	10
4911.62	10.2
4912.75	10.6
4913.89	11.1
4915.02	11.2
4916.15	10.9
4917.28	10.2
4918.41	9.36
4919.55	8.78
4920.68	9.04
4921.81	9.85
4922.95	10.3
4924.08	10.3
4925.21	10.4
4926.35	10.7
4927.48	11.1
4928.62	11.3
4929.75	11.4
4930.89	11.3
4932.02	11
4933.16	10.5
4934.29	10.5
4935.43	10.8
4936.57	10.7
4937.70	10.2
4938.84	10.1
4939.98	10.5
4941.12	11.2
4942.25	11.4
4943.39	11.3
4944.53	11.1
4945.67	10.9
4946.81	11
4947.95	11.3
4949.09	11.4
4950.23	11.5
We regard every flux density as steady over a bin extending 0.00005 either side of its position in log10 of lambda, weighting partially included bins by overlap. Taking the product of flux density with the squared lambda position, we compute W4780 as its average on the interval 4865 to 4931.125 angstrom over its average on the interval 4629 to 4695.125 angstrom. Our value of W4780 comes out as 1.1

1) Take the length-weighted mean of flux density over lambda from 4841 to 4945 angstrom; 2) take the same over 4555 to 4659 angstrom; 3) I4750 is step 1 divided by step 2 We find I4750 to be 1.0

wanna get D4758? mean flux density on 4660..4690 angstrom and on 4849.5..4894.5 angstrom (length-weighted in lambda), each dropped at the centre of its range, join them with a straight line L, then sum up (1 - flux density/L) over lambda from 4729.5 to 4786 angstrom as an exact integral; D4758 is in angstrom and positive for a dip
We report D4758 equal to -3.5 angstrom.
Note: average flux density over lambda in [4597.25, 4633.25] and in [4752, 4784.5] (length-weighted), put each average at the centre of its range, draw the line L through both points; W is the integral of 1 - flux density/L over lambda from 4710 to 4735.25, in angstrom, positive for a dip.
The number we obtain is 0.3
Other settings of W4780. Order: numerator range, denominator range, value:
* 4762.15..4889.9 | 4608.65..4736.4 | 1.07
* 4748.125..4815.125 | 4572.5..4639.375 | 1.10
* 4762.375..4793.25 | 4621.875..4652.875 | 1.08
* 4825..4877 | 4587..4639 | 1.05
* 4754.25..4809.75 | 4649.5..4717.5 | 1.09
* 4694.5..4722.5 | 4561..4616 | 1.03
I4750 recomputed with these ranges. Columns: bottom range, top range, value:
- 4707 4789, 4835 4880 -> 0.93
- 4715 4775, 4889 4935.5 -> 0.96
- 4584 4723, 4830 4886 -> 0.97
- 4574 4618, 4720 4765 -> 1.02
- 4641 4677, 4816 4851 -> 1.05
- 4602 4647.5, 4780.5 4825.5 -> 1.03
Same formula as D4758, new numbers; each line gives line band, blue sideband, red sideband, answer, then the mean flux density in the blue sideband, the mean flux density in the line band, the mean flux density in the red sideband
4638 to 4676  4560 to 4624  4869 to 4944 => 0.6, 10.9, 10.7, 10.6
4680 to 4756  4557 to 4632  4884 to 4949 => -0.4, 11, 10.9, 10.7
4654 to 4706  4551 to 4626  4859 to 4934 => 0.4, 10.9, 10.7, 10.4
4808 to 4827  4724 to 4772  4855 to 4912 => -1.1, 11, 11.3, 10.3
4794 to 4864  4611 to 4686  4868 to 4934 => -1.9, 10.8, 10.9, 10.6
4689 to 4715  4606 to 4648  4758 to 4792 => 1.2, 11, 10.6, 11.1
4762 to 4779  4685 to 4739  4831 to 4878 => -0.6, 10.8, 11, 10.4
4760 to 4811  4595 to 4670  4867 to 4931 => -2.4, 10.9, 11.2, 10.6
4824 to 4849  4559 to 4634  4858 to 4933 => -1.6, 11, 11.2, 10.4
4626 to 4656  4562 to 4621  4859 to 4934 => 0.1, 10.9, 10.8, 10.4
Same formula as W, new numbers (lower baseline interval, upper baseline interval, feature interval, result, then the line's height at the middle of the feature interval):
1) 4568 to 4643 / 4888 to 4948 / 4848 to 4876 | 2.1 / 10.7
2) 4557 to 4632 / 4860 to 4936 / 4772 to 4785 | -0.8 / 10.6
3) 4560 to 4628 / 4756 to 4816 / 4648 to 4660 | 0.3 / 11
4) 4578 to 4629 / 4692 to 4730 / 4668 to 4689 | 0.2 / 10.8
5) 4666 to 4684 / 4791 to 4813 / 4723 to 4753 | -0.5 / 11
